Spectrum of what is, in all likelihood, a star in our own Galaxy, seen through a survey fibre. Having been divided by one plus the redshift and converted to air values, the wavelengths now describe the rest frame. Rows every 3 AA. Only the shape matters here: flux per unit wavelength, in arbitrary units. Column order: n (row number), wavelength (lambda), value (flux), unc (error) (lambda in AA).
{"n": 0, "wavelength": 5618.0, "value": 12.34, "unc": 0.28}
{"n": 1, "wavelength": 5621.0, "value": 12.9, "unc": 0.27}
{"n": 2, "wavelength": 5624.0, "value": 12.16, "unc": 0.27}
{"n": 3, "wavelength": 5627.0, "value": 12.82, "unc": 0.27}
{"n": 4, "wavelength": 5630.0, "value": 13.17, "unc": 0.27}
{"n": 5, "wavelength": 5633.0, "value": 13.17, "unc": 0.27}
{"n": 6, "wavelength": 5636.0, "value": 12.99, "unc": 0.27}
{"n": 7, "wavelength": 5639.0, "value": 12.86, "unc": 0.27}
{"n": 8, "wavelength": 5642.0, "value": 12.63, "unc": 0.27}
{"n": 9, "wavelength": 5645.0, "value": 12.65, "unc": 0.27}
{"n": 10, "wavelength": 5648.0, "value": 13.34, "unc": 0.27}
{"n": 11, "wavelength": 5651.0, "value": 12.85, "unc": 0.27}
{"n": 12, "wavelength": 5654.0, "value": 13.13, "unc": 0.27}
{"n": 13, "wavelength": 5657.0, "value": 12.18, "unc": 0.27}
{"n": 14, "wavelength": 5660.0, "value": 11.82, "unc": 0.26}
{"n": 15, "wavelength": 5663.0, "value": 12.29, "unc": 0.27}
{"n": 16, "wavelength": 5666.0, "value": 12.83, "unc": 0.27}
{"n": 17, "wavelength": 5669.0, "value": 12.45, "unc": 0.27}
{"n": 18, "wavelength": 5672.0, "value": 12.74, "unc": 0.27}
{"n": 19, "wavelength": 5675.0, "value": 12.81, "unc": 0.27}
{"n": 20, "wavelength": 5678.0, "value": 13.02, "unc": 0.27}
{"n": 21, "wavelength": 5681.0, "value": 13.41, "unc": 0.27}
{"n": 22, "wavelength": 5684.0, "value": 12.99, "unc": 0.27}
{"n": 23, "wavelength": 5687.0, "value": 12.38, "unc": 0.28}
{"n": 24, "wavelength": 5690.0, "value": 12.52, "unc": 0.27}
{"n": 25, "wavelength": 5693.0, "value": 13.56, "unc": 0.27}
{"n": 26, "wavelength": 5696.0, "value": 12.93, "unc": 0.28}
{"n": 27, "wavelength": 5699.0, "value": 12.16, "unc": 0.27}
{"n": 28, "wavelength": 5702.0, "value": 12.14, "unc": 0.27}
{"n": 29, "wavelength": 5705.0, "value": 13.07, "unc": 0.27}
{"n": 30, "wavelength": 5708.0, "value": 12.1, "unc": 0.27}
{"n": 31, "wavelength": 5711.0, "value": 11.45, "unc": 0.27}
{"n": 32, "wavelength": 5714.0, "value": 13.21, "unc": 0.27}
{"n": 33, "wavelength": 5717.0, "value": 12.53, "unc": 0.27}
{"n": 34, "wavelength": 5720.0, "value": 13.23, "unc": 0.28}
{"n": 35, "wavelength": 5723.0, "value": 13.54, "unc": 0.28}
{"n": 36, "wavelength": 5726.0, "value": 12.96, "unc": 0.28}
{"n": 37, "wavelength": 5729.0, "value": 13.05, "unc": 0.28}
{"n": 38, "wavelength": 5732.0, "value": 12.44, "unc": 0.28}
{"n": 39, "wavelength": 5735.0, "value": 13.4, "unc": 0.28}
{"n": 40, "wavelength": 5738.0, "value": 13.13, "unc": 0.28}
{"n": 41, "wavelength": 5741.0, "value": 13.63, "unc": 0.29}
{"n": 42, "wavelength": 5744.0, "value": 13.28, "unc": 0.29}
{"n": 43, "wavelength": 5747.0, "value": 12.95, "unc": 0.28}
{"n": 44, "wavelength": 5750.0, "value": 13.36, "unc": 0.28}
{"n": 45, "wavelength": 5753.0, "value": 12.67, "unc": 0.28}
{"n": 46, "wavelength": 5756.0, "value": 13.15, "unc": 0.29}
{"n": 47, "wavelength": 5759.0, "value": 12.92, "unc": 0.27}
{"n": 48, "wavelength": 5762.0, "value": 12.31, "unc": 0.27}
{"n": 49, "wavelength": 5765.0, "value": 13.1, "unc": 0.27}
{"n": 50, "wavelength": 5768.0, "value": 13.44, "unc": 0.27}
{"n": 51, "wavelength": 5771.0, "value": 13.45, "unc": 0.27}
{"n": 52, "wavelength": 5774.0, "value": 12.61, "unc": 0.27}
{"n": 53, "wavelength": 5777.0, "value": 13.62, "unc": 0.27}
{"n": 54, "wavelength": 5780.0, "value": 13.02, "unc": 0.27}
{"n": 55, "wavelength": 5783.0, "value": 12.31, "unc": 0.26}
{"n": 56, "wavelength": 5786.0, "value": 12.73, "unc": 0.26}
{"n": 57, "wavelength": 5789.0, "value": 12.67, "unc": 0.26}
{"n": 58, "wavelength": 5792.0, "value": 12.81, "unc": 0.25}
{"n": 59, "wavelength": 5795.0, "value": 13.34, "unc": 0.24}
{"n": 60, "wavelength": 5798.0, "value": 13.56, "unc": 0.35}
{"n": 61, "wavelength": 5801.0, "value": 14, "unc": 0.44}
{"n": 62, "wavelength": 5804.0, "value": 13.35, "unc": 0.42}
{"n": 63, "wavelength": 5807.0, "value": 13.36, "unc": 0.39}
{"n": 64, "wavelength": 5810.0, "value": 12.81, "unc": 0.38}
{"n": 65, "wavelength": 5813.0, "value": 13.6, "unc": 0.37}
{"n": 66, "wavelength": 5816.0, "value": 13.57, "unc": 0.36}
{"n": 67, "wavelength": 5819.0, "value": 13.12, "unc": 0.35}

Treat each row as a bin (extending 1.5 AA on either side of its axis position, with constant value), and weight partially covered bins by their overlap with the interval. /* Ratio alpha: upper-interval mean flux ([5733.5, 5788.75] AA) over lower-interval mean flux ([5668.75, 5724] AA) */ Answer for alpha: 1.02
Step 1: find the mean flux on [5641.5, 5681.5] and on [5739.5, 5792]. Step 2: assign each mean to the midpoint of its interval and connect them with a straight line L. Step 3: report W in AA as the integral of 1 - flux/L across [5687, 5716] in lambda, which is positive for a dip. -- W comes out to 0.6 AA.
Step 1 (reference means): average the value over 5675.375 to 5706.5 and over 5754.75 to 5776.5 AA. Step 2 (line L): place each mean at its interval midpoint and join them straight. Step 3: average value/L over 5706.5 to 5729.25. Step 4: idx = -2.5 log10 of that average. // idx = 0.01 mag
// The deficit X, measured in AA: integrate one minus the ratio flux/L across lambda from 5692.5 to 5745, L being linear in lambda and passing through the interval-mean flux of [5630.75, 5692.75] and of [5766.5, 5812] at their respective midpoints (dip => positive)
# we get 0.32 AA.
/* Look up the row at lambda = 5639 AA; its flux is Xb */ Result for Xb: 12.86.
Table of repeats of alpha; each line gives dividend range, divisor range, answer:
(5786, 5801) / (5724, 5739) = 1.01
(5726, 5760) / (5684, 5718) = 1.04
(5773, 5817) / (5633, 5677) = 1.04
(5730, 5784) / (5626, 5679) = 1.02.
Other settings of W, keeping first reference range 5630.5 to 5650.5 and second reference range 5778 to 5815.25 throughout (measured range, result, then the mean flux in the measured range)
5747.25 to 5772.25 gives 0.1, 13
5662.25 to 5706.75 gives 0.8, 12.8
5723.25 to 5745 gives -0.1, 13.1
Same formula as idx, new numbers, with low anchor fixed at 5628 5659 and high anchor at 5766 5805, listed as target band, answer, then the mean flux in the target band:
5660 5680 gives 0.02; 12.6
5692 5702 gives 0.02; 12.7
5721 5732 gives 0.00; 13.1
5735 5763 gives 0.00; 13.1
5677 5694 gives 0.00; 13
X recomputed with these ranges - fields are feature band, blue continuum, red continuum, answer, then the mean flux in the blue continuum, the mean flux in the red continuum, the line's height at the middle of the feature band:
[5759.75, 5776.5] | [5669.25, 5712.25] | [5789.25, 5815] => 0.1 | 12.7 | 13.3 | 13.1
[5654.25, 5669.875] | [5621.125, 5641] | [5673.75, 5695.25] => 0.7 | 12.9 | 13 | 12.9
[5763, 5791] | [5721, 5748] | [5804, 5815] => 0.5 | 13.2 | 13.3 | 13.2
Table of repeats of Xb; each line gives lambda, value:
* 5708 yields 12.1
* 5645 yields 12.65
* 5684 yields 12.99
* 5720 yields 13.23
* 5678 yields 13.02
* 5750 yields 13.36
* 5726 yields 12.96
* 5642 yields 12.63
